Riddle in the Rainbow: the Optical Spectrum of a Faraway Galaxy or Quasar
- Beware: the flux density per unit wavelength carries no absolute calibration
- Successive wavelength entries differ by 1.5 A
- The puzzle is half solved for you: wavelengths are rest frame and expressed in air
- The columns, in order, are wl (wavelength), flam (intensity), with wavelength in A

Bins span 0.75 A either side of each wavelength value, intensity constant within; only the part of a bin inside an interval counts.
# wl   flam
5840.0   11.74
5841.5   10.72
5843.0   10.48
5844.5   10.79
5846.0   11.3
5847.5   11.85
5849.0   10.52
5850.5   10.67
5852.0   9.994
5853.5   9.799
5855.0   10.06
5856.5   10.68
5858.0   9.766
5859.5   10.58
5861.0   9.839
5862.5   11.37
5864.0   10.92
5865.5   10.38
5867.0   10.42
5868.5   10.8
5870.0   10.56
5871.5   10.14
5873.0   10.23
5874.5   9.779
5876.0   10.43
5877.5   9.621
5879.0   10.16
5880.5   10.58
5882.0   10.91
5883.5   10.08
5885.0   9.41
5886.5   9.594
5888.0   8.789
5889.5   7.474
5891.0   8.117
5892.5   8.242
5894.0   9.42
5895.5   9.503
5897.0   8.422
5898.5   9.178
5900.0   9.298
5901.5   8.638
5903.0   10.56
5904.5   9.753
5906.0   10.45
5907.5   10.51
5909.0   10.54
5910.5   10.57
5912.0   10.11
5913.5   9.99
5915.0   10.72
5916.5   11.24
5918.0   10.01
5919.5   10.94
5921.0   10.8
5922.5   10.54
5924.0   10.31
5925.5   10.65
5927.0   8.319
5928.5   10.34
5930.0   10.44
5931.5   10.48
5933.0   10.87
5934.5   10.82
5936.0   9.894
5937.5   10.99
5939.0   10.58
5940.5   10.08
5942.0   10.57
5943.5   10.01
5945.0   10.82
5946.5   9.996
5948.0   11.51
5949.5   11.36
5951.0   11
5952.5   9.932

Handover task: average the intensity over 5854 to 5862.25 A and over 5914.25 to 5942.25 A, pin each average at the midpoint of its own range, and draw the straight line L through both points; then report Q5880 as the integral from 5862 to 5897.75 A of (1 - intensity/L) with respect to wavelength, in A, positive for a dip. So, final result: 1.8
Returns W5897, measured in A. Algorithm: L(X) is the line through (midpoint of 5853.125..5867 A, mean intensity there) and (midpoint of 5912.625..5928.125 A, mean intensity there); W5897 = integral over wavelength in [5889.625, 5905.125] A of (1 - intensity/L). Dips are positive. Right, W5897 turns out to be 2.0 A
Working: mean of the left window 10.4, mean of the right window 10.3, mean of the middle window 9.04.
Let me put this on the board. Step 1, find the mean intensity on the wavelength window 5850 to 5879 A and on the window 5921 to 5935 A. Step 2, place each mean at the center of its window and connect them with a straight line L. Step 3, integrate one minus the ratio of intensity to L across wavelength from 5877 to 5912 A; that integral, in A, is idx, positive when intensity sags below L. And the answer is 2.5 A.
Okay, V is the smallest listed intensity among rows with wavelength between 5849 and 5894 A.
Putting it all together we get 7.474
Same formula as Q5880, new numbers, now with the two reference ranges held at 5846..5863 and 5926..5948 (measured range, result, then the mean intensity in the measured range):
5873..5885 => 0.3 A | 10.2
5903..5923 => -0.2 A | 10.5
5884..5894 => 1.7 A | 8.7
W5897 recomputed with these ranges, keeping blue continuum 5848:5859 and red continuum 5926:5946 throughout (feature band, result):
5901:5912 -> 0.1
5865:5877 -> -0.1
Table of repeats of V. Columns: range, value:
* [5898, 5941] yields 8.319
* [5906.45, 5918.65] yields 9.99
